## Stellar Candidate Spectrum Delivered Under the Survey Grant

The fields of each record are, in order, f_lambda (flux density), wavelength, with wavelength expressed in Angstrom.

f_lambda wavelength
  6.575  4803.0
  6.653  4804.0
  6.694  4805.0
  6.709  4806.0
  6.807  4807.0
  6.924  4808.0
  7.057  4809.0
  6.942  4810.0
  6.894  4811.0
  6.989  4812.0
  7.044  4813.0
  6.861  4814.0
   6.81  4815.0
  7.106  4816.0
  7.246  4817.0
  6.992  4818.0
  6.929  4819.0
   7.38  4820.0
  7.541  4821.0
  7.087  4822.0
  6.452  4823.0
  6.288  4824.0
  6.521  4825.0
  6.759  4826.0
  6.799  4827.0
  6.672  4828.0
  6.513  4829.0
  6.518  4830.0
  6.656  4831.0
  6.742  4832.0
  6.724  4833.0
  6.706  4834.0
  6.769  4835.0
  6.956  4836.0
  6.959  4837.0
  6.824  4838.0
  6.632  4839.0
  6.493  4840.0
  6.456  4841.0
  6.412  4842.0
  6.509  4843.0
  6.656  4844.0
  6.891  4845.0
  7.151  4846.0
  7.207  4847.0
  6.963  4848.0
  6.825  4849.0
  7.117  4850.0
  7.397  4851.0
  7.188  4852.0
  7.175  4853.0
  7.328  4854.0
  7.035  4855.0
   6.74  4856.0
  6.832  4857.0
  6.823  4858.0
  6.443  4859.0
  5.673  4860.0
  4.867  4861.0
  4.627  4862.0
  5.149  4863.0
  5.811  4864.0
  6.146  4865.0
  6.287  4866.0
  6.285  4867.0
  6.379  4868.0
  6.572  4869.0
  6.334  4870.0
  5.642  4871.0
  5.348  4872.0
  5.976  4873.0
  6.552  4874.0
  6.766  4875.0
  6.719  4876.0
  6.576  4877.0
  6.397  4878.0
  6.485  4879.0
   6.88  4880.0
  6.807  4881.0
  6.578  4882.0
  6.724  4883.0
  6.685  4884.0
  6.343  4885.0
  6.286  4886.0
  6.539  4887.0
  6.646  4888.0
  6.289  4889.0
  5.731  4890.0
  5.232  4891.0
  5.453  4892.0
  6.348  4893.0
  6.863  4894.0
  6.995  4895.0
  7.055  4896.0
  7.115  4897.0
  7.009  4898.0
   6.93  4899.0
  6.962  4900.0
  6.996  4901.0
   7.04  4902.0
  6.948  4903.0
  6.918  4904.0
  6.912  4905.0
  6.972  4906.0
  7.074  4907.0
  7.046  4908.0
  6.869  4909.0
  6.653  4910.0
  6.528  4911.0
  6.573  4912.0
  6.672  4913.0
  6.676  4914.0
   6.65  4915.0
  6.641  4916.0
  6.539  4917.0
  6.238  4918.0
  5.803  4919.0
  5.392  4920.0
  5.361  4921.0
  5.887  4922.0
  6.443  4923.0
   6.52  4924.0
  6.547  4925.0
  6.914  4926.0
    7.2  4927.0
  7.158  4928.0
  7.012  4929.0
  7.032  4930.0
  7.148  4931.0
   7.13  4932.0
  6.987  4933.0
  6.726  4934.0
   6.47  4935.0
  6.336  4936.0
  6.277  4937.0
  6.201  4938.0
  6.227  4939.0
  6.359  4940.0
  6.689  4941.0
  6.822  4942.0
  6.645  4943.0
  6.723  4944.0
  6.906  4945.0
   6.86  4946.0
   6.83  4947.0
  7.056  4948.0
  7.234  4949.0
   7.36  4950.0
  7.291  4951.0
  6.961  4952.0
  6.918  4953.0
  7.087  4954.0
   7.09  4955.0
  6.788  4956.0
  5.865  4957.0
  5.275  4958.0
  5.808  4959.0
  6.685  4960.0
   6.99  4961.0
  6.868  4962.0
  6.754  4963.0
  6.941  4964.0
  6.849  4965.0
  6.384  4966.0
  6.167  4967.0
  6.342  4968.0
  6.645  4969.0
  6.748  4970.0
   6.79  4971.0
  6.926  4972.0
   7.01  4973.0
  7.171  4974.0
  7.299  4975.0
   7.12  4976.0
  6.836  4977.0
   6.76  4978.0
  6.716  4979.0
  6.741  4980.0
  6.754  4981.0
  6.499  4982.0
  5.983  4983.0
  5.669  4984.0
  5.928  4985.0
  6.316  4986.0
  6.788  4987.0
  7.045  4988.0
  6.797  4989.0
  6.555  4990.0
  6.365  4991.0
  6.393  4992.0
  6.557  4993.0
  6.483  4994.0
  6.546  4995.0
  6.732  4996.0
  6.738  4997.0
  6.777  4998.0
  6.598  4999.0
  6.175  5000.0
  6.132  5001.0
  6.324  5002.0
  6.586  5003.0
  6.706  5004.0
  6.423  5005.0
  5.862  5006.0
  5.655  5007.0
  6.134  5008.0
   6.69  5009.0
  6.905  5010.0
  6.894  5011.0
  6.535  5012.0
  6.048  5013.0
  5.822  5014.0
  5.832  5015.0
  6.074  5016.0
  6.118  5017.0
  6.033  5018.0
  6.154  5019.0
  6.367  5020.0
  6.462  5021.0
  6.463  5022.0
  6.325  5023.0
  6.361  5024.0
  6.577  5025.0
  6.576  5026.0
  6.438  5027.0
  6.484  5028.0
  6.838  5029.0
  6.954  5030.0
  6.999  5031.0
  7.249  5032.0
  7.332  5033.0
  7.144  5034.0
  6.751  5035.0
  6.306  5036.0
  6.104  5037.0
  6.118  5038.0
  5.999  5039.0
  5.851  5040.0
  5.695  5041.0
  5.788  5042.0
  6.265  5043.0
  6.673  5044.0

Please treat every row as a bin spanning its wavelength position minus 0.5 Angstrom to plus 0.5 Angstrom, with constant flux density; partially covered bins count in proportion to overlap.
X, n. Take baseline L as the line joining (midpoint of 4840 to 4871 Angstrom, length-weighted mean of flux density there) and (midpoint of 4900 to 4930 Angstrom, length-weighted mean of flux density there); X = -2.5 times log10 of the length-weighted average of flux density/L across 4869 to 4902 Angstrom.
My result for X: 0.01 mag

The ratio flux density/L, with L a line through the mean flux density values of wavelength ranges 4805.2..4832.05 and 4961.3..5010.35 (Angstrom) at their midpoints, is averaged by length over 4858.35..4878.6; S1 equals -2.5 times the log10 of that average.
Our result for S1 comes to 0.13 mag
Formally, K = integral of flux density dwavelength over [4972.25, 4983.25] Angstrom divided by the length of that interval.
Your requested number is 6.83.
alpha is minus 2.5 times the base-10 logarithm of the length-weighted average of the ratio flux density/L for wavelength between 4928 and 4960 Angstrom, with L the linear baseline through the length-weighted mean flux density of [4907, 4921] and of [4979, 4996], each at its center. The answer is -0.04 mag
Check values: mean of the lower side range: 6.46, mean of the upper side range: 6.48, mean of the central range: 6.72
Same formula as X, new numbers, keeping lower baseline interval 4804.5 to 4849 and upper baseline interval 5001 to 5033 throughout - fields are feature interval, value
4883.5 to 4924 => 0.021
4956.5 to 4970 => 0.016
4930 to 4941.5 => -0.003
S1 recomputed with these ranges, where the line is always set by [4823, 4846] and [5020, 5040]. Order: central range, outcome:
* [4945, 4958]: -0.04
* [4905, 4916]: -0.02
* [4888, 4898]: 0.04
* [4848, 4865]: 0.03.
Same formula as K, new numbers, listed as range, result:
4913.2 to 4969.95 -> 6.62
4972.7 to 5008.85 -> 6.53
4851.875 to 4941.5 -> 6.5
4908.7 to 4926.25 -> 6.37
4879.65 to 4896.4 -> 6.43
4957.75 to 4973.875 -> 6.61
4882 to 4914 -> 6.66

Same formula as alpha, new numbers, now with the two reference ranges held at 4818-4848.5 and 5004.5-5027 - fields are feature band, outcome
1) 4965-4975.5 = -0.056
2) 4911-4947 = -0.008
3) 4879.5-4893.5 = 0.052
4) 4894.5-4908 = -0.064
